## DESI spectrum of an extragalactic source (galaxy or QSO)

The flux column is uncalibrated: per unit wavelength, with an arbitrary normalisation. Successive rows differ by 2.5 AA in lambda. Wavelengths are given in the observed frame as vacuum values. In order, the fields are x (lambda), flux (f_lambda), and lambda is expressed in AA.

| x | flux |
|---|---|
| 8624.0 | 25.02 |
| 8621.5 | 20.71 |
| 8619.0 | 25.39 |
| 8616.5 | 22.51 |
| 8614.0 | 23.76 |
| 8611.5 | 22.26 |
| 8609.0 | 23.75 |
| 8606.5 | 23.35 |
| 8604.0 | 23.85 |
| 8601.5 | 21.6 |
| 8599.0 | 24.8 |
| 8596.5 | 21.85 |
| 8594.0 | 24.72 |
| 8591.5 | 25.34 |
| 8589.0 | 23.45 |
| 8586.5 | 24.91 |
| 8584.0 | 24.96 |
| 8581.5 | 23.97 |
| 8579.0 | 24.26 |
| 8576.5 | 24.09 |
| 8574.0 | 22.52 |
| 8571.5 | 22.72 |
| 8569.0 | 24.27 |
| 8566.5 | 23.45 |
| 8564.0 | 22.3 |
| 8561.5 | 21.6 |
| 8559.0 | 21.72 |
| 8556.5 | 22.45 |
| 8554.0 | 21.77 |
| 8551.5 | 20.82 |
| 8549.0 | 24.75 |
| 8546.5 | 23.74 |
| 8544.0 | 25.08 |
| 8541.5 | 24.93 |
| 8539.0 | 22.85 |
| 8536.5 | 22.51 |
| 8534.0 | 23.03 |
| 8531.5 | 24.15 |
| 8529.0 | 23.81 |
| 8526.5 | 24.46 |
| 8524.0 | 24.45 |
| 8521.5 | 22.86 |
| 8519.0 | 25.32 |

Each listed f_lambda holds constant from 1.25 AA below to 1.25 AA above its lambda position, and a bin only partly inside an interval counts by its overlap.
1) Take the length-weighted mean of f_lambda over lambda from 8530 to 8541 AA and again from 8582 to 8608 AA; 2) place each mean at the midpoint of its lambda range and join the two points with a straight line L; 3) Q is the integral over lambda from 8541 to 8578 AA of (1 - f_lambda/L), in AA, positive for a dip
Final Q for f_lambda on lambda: 0.7 AA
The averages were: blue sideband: 23.3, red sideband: 23.9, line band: 23.1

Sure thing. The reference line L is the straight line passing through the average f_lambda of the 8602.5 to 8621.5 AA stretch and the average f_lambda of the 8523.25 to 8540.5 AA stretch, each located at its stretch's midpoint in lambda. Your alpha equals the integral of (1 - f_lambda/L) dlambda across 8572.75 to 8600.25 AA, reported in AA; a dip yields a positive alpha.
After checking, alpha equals -0.8 AA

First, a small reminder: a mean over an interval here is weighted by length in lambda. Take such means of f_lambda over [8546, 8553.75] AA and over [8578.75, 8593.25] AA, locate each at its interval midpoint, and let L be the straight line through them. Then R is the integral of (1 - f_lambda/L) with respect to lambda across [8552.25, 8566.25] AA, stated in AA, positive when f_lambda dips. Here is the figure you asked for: 0.8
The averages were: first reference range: 22.9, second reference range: 24.5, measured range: 22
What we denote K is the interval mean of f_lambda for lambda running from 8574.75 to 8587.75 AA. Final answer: 24.4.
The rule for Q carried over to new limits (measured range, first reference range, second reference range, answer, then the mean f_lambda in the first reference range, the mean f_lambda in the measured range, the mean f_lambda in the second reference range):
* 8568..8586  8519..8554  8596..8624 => -0.4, 23.6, 23.9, 23.2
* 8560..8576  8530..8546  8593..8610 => 0.5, 23.8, 22.9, 23.4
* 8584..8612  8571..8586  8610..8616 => -0.4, 23.9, 23.7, 23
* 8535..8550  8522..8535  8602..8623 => -0.1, 23.9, 23.9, 23.2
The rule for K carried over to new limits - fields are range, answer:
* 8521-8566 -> 23.2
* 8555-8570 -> 22.6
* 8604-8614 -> 23.3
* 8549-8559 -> 22.1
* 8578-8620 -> 23.8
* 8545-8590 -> 23.2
